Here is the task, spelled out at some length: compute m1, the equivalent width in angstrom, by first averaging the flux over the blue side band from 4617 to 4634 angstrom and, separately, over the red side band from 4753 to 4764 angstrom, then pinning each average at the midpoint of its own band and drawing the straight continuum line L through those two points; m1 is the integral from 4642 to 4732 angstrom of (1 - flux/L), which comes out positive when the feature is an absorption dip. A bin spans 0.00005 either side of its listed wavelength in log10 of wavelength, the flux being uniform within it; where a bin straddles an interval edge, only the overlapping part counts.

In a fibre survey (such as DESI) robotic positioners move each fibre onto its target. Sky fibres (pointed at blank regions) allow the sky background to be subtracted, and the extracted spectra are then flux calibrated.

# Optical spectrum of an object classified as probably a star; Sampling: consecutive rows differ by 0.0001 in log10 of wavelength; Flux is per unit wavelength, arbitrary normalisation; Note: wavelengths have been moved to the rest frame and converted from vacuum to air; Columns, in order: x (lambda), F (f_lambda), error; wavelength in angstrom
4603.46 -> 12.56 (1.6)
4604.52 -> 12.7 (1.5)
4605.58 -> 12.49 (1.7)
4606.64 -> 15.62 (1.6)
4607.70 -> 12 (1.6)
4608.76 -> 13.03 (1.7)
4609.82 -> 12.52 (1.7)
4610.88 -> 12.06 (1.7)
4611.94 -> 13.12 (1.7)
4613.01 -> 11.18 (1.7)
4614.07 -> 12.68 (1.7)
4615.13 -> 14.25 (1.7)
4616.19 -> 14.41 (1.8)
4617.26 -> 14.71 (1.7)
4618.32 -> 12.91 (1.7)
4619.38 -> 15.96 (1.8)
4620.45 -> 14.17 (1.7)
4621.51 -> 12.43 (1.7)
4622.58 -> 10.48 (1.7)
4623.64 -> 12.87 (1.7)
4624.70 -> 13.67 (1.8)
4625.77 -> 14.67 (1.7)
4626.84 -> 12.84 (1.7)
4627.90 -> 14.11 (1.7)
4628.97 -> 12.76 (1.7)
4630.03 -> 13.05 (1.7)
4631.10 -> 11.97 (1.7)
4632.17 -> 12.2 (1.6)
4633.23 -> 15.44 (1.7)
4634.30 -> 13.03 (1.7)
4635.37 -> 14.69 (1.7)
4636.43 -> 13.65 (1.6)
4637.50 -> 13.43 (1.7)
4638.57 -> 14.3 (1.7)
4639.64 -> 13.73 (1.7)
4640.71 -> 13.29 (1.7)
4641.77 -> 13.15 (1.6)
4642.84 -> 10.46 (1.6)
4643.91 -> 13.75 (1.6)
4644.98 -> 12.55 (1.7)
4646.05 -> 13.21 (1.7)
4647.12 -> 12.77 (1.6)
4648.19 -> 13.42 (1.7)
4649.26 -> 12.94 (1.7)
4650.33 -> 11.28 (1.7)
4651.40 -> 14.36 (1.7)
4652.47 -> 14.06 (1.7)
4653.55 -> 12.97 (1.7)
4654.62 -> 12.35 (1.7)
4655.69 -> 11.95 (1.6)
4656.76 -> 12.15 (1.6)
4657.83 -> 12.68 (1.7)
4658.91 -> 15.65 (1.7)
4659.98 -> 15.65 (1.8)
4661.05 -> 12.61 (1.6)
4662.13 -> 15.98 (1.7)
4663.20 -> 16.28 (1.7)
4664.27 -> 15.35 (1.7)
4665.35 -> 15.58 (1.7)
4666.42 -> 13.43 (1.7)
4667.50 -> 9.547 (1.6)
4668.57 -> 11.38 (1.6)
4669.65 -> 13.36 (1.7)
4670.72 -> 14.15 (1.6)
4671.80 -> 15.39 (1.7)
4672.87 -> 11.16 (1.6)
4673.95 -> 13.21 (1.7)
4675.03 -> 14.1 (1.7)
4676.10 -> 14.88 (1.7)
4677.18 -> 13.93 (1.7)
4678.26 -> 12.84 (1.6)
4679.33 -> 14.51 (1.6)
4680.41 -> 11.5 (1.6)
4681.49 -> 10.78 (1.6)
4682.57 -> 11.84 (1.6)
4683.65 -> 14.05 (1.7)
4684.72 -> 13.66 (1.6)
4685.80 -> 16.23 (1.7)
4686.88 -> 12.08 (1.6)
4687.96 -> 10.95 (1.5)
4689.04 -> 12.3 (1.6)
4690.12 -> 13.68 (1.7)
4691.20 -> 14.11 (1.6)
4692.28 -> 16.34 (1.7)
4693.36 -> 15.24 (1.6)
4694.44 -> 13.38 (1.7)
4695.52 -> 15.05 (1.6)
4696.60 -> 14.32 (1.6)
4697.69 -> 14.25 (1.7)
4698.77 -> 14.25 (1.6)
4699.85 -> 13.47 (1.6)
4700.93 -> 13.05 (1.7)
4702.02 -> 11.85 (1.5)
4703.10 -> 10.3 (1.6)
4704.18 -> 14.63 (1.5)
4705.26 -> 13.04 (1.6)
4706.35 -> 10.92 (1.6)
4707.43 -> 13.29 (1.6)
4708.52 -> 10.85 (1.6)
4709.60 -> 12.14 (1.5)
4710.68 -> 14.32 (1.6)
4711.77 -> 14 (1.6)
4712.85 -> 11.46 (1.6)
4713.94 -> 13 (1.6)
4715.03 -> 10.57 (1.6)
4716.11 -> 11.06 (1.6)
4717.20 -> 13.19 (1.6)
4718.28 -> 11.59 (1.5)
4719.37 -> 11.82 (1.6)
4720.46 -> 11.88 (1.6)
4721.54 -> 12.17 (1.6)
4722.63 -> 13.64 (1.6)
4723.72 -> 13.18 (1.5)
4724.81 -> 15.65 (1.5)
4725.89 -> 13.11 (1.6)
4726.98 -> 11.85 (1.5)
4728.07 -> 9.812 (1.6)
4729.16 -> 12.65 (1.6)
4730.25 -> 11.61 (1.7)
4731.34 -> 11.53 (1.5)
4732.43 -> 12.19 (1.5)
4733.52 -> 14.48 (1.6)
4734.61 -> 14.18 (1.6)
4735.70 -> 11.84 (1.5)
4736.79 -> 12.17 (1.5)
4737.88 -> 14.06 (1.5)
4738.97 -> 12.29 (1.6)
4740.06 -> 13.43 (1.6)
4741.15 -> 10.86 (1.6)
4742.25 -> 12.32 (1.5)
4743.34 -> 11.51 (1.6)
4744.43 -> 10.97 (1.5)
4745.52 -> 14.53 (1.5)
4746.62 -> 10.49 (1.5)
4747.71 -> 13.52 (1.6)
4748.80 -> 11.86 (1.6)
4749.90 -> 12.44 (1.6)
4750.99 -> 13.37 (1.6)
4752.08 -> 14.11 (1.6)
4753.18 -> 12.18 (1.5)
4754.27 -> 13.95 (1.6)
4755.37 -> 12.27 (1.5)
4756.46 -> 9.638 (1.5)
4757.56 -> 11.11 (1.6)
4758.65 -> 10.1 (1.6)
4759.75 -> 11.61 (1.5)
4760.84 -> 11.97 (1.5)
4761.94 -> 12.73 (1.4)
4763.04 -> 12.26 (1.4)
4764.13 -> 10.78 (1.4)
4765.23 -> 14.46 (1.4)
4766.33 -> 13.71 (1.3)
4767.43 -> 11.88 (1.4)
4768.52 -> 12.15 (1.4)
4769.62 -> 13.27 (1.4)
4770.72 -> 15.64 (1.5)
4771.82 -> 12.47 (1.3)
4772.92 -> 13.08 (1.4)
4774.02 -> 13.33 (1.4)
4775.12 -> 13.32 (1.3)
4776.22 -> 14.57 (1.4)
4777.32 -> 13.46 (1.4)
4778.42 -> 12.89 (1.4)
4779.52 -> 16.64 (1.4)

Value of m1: -3.3 angstrom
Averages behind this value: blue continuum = 13.4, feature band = 13.1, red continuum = 11.7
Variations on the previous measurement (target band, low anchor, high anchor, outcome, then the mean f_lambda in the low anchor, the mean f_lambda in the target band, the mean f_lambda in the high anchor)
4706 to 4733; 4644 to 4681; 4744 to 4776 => 1.3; 13.4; 12.3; 12.6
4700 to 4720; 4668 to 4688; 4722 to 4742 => 0.9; 13.2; 12.3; 12.7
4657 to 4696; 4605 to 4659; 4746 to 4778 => -2.1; 13.2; 13.7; 12.6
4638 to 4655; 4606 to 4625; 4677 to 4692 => 0.1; 13.2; 13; 13.1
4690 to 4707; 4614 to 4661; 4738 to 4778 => -0.9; 13.3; 13.6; 12.6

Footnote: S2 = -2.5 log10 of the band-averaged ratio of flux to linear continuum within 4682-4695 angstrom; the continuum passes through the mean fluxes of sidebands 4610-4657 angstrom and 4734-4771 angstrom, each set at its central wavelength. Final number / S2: -0.07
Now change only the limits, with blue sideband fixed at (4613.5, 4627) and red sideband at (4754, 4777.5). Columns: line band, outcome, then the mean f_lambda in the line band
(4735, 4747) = 0.04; 12.3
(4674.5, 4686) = -0.02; 13.4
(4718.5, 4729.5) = 0.03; 12.5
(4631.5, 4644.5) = 0.00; 13.4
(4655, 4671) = -0.03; 13.7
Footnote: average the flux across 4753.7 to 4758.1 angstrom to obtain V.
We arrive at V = 11.7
